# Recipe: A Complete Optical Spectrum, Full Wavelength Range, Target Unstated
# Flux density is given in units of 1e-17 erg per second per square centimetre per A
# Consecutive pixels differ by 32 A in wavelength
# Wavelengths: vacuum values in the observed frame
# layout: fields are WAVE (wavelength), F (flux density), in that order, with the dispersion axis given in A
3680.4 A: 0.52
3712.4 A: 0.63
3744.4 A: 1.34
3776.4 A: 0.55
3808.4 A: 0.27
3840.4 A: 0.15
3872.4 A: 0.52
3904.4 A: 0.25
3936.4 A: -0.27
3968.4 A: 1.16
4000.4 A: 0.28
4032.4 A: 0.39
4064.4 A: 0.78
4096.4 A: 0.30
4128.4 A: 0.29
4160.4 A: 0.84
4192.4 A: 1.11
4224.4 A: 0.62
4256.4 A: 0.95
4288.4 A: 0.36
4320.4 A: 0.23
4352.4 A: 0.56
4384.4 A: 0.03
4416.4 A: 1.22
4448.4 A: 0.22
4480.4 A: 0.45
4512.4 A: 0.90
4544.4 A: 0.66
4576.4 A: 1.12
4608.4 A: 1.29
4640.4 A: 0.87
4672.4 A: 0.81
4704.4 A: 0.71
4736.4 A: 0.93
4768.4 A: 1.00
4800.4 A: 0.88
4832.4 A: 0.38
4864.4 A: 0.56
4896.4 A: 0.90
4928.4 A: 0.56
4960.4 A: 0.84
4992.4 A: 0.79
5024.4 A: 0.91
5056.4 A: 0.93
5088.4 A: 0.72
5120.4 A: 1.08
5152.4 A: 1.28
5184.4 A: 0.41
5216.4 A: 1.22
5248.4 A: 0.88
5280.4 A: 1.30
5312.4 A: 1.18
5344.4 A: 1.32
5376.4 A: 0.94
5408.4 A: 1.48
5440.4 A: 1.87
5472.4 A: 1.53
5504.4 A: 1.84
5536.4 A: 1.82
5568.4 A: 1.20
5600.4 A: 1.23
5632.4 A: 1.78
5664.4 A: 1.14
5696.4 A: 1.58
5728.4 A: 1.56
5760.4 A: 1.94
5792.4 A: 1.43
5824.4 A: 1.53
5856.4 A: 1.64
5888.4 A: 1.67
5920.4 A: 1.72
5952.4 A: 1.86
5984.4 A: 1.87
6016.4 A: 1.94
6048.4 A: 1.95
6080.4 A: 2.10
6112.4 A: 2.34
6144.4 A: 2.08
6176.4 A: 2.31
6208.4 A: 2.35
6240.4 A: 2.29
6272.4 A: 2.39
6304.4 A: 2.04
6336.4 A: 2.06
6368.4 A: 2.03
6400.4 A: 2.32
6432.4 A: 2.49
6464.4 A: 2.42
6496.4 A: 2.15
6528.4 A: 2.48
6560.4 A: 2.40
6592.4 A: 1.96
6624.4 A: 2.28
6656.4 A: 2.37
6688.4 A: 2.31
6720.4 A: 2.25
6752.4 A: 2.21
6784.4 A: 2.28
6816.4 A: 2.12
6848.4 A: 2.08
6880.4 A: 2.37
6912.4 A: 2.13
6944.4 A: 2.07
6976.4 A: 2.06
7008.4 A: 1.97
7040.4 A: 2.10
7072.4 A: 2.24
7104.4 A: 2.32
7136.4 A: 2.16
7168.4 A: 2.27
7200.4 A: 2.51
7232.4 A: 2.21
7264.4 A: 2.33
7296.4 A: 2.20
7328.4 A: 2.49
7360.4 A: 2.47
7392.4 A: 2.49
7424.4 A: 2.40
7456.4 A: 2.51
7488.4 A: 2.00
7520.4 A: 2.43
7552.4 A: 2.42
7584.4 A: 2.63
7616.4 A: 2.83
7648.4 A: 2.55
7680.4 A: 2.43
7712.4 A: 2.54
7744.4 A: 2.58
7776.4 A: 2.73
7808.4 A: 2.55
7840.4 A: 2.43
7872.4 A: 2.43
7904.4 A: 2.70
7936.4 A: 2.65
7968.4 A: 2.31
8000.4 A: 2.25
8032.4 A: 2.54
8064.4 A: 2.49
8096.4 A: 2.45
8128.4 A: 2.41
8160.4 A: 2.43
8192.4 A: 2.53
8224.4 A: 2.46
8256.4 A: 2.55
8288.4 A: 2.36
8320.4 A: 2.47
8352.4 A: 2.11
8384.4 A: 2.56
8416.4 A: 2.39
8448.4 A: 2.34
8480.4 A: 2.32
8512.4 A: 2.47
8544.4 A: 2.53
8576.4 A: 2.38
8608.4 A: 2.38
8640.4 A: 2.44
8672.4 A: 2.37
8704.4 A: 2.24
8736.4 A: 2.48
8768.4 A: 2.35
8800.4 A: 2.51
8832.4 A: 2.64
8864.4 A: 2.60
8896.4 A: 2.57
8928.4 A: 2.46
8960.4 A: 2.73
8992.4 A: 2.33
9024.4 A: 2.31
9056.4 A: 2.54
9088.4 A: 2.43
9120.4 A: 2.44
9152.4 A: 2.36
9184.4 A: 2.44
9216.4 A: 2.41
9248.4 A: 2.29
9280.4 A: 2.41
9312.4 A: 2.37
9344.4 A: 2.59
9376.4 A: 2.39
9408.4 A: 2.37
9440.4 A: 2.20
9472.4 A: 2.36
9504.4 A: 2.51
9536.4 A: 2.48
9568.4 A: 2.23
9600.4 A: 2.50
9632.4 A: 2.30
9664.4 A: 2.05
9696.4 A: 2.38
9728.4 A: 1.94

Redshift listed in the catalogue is 0.35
